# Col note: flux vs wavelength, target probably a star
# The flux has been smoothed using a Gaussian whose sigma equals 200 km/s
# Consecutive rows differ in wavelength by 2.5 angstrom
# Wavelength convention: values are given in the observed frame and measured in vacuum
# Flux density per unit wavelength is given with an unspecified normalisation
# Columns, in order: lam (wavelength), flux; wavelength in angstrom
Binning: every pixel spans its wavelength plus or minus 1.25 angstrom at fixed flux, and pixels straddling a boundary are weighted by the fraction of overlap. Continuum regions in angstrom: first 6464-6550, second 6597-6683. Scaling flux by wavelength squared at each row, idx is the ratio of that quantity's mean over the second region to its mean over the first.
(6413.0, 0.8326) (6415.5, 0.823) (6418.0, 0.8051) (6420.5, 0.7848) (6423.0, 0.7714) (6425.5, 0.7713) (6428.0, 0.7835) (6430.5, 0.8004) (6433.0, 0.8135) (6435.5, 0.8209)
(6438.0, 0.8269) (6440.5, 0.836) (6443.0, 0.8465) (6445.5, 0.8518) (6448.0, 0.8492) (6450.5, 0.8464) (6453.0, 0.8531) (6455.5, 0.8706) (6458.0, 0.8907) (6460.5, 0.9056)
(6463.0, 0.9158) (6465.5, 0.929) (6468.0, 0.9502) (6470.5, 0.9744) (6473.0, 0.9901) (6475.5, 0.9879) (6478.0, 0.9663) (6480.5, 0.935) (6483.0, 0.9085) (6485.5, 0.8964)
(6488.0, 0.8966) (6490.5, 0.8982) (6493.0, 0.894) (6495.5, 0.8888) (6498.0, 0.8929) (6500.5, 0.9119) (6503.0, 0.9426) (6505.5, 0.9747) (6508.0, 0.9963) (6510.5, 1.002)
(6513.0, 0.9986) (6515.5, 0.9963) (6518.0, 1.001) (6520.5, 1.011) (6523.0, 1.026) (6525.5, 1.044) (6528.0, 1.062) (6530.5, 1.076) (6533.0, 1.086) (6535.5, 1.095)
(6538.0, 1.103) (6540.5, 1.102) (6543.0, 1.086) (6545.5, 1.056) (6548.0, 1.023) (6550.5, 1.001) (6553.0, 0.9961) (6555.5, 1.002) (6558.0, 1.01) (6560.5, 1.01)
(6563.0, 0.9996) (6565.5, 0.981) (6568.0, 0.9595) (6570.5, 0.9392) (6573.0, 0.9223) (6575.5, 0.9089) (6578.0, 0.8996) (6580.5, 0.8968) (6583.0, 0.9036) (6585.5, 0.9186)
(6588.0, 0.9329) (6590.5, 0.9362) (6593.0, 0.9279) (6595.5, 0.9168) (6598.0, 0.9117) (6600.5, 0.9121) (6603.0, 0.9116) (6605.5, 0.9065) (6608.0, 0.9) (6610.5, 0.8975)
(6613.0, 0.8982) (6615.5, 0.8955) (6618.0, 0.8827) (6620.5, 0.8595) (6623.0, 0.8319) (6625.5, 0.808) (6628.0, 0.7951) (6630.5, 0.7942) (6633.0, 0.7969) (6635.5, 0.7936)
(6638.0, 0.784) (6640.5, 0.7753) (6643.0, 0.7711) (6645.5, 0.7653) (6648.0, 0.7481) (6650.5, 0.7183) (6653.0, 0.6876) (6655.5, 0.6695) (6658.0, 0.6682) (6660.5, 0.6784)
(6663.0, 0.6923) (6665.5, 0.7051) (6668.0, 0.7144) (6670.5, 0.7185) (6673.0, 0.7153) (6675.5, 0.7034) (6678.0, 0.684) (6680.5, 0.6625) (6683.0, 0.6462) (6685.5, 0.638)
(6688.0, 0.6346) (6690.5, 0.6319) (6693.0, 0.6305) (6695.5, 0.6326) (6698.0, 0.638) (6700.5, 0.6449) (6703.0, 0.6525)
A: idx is 0.82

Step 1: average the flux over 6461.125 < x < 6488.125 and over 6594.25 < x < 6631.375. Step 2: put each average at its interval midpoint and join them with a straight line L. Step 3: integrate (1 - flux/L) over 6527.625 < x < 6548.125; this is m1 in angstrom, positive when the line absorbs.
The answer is -3.8 angstrom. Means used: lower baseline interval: 0.942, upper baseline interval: 0.876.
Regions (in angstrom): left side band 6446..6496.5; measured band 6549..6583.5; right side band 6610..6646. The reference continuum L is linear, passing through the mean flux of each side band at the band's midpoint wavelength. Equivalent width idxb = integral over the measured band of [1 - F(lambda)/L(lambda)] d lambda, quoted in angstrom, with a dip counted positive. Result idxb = -4.14 angstrom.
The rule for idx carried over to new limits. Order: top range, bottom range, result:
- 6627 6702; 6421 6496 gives 0.85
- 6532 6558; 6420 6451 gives 1.33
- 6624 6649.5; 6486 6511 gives 0.88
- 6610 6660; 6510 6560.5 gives 0.78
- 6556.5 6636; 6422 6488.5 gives 1.07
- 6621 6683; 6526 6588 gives 0.76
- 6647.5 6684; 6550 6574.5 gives 0.73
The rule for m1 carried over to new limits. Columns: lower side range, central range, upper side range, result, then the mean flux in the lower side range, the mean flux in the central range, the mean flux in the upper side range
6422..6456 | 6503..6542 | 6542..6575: -3.75 angstrom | 0.824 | 1.04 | 0.996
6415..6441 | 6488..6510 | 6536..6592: -0.72 angstrom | 0.802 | 0.926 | 0.983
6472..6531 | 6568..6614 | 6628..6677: -4.87 angstrom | 0.965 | 0.915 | 0.733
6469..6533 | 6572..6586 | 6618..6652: -0.69 angstrom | 0.969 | 0.907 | 0.791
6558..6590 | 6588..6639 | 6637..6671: -2.26 angstrom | 0.942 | 0.87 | 0.721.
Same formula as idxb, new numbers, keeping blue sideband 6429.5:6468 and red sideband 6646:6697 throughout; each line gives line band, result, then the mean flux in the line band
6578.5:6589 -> -2.2 angstrom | 0.912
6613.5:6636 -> -3.6 angstrom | 0.832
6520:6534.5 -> -4.7 angstrom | 1.05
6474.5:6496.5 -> -2.3 angstrom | 0.919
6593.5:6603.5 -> -2.4 angstrom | 0.914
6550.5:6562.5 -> -3.6 angstrom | 1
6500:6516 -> -3.2 angstrom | 0.977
